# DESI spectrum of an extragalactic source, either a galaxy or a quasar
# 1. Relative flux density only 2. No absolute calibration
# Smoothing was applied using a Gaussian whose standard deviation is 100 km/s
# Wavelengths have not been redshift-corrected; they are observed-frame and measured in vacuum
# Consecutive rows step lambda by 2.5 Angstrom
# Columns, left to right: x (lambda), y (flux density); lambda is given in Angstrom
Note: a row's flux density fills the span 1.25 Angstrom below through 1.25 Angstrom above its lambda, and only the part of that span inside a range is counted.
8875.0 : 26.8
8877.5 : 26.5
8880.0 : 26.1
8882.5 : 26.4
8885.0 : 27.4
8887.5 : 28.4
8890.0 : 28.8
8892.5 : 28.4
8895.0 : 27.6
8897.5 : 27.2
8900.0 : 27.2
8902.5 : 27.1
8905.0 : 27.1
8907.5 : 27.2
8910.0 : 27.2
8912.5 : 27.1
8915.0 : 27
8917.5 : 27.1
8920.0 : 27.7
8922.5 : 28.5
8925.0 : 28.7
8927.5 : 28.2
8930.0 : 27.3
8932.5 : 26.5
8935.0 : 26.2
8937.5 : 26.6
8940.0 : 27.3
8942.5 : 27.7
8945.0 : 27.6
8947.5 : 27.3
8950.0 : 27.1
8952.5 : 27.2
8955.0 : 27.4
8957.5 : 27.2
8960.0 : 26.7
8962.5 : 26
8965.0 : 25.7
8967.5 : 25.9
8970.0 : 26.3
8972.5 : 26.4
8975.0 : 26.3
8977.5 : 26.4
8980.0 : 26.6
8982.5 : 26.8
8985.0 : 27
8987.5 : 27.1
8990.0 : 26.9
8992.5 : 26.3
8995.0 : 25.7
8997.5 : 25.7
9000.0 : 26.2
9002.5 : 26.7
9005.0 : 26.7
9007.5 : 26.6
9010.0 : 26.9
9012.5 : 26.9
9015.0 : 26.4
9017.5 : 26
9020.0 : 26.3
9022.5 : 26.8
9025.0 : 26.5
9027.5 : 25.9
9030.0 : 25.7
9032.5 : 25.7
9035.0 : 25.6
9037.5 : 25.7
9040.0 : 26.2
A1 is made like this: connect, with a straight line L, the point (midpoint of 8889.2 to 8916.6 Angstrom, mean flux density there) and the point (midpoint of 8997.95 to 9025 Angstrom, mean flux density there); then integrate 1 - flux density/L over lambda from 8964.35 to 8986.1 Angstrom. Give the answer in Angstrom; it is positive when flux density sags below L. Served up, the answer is 0.3 Angstrom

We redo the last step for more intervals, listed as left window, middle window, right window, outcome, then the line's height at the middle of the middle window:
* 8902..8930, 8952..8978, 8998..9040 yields 0.44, 26.9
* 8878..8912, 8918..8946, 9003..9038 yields -0.44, 27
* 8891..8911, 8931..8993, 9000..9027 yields 0.43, 26.9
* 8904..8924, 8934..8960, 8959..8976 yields -0.50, 26.6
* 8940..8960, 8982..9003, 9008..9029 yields 0.25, 26.8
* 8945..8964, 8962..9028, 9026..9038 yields -0.19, 26.3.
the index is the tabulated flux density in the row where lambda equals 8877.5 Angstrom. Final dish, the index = 26.5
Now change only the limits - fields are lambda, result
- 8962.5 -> 26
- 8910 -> 27.2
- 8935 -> 26.2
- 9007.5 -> 26.6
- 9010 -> 26.9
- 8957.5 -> 27.2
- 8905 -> 27.1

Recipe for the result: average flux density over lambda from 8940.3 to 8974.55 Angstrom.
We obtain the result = 26.8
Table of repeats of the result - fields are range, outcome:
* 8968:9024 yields 26.5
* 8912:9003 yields 26.9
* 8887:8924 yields 27.6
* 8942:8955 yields 27.4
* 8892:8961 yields 27.3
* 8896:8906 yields 27.2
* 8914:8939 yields 27.4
